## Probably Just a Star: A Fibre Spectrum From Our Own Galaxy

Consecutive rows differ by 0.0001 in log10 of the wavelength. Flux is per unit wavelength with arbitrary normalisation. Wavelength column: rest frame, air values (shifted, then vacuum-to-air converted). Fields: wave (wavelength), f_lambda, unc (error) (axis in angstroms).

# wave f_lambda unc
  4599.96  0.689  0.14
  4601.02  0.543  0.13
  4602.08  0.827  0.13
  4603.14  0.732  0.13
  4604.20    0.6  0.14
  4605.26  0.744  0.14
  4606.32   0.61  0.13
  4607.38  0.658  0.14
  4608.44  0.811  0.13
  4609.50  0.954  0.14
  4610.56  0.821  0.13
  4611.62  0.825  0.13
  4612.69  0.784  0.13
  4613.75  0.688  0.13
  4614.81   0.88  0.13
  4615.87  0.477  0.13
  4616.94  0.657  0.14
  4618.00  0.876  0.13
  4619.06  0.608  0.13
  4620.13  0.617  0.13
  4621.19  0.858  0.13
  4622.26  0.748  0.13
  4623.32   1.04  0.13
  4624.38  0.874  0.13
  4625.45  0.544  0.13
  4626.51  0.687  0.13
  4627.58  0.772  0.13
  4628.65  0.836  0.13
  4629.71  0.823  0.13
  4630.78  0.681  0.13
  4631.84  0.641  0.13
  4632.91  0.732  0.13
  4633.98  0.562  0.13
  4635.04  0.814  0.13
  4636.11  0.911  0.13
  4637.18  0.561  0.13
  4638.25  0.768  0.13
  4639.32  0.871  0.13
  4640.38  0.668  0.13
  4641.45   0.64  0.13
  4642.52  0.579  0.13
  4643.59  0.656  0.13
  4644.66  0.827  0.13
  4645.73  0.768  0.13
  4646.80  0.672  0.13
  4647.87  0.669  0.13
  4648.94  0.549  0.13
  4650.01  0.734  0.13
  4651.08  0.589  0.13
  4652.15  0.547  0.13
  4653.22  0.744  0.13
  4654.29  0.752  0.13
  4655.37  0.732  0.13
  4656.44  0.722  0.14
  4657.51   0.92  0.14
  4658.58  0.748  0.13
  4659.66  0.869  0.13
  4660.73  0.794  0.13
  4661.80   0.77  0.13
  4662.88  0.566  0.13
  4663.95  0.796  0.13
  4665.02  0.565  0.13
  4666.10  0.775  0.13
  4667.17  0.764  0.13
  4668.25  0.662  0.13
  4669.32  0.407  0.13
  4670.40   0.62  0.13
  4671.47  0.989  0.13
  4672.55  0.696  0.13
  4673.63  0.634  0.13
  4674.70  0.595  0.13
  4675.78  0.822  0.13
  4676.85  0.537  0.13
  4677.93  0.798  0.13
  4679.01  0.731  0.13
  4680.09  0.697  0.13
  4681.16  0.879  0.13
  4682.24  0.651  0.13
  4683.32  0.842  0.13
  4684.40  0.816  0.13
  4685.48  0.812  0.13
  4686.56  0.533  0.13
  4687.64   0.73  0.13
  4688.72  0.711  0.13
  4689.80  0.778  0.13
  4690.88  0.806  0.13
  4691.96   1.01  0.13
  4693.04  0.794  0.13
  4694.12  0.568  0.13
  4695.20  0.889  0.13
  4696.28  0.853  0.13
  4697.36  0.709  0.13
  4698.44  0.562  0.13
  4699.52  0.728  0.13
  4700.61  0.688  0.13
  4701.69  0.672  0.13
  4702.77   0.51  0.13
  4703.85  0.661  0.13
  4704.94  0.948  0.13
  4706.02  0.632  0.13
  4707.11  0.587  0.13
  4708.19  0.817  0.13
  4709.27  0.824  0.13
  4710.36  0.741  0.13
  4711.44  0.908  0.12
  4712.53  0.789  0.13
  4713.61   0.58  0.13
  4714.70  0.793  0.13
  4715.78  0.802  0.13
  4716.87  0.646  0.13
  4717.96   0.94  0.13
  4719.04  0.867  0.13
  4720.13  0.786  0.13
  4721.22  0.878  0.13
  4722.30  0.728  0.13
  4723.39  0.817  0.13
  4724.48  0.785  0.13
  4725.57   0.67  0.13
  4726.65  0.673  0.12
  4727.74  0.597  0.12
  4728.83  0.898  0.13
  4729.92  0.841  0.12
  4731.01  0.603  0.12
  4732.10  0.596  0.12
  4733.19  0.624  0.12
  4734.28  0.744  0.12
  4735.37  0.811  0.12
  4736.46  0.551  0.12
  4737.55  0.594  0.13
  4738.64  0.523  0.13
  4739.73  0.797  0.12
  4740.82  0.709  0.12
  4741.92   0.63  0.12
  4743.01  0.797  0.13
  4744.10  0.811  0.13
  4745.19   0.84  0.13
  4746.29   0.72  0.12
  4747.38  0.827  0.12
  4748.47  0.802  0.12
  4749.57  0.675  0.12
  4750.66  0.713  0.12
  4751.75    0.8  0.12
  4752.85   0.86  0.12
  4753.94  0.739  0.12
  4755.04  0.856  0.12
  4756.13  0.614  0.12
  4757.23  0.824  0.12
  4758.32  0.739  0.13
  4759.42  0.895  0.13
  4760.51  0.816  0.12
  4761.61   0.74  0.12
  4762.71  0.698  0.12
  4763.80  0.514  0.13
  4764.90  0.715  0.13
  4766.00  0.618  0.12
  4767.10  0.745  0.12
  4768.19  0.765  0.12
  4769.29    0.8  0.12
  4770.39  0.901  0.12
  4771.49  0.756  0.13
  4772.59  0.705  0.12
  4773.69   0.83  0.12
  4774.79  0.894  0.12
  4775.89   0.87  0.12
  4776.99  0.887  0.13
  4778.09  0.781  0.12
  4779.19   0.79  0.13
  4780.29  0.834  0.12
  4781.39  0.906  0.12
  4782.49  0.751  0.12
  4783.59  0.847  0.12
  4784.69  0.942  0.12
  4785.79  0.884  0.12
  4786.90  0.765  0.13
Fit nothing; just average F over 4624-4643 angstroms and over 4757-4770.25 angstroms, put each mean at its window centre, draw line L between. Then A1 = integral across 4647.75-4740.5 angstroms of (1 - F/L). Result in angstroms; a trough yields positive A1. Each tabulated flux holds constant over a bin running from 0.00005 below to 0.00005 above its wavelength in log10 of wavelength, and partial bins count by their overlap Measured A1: 0.55 angstroms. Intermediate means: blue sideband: 0.719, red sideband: 0.742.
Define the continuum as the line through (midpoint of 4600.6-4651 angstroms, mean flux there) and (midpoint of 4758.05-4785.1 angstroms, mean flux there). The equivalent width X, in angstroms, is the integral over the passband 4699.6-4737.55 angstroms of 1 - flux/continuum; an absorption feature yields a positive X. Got 1.6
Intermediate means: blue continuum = 0.727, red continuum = 0.789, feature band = 0.733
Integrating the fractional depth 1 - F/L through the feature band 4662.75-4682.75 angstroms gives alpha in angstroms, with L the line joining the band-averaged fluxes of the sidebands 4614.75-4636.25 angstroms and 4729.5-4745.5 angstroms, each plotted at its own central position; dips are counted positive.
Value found 0.66 angstroms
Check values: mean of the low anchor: 0.739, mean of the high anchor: 0.695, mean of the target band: 0.697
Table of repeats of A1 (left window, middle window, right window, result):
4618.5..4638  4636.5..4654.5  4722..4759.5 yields 1.4 angstroms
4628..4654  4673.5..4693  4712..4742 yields -0.9 angstroms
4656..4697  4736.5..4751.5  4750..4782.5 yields 0.9 angstroms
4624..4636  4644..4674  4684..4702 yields 1.1 angstroms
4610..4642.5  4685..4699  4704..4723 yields 0.3 angstroms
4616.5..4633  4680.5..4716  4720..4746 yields -0.8 angstroms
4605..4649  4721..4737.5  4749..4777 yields 1.0 angstroms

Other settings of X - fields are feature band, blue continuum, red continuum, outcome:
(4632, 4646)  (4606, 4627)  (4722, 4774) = 0.6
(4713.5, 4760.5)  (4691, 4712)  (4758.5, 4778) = 0.8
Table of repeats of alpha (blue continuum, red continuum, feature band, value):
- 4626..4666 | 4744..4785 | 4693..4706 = 0.7 angstroms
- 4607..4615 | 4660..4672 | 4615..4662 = 1.6 angstroms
